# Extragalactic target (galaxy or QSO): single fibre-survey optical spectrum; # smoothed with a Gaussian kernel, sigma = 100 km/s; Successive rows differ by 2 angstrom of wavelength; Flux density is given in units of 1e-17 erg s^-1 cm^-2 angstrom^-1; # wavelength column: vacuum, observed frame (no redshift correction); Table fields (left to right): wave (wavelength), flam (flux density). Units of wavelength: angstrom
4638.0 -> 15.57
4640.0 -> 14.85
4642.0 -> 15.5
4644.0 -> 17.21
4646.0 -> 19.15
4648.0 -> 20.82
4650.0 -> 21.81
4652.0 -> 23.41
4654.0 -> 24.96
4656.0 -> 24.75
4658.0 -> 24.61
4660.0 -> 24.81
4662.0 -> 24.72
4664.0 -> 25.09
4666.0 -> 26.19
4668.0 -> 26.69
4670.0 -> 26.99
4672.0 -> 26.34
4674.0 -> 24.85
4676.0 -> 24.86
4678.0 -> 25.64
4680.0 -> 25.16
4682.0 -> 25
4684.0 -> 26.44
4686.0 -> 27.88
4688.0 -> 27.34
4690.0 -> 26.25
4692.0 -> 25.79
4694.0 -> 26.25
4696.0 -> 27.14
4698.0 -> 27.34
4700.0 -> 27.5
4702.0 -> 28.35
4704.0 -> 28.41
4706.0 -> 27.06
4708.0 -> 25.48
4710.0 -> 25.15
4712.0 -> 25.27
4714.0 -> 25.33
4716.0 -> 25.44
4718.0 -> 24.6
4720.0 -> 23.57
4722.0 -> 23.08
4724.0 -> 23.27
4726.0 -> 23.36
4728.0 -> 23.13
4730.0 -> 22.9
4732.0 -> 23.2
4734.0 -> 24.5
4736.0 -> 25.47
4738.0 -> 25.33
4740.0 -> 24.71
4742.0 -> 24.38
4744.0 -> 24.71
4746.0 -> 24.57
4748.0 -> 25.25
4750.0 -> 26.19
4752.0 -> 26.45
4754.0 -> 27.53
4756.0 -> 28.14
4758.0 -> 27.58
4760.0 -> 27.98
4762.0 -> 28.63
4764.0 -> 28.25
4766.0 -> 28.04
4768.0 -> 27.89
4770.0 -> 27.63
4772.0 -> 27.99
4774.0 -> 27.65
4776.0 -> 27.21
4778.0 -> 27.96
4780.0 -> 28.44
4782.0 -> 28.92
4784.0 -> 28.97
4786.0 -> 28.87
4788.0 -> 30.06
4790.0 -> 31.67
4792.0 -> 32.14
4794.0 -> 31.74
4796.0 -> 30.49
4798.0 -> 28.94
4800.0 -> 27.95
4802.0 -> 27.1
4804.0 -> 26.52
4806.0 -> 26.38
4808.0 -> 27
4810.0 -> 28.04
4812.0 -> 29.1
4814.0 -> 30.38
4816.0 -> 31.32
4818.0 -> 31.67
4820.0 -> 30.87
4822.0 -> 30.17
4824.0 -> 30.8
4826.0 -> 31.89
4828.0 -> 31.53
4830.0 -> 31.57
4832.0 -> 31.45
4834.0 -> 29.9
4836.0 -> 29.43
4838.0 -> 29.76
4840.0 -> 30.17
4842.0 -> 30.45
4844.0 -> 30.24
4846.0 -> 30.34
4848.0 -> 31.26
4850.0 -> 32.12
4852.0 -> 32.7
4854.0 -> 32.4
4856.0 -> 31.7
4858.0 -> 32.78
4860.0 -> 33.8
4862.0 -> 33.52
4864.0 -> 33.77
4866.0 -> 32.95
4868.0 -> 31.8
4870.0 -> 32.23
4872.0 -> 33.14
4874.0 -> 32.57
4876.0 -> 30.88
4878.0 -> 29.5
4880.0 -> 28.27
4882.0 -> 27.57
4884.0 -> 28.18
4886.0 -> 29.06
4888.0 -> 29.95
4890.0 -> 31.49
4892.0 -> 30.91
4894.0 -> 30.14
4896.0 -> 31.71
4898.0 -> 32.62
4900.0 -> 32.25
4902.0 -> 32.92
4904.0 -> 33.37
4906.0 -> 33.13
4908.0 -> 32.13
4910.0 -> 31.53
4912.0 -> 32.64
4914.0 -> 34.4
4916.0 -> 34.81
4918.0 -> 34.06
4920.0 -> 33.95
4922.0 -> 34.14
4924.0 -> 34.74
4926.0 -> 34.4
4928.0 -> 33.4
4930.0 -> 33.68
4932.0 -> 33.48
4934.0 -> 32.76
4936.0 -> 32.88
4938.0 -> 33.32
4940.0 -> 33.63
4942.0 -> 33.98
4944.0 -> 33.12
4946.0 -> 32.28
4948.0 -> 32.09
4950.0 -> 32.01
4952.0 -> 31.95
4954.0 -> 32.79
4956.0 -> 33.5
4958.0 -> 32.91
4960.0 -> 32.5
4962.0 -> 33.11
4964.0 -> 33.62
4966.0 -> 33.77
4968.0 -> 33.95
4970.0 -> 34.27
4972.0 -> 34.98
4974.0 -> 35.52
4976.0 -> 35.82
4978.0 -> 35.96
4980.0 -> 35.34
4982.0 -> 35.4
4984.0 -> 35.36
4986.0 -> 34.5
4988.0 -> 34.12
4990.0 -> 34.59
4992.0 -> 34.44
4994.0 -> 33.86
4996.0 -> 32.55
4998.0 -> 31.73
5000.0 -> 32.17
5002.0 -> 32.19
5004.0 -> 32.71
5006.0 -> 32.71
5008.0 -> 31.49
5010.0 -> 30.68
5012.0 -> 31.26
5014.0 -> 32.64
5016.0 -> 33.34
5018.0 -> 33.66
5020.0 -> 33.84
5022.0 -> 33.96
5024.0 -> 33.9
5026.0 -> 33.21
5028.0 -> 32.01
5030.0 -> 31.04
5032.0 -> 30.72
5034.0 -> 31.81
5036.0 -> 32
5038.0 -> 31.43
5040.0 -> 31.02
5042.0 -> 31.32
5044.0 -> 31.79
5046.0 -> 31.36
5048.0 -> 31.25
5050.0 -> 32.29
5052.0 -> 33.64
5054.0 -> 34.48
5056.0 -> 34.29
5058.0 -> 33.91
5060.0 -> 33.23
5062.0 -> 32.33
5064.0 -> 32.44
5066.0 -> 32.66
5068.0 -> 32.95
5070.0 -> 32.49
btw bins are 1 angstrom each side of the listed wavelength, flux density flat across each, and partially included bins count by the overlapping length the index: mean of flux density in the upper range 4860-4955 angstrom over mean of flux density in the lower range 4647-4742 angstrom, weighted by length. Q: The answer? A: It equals 1.3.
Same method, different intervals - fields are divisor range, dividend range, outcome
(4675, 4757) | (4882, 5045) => 1.29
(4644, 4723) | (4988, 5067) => 1.29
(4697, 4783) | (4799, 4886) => 1.17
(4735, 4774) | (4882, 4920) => 1.19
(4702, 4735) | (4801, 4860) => 1.23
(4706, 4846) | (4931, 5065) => 1.19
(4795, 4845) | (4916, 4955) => 1.12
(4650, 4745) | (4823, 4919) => 1.25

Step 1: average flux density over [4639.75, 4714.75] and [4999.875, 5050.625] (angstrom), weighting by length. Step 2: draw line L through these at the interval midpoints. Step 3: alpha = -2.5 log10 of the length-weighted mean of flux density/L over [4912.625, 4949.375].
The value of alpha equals -0.12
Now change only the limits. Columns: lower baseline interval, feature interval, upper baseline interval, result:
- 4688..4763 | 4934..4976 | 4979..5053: -0.070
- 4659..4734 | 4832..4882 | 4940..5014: -0.048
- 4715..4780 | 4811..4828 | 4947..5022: -0.097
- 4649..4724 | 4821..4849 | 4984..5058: -0.069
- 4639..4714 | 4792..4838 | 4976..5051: -0.064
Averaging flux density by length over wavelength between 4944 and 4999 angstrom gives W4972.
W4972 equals 33.8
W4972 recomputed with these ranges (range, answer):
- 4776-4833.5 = 29.7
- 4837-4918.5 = 31.7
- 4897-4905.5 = 32.8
